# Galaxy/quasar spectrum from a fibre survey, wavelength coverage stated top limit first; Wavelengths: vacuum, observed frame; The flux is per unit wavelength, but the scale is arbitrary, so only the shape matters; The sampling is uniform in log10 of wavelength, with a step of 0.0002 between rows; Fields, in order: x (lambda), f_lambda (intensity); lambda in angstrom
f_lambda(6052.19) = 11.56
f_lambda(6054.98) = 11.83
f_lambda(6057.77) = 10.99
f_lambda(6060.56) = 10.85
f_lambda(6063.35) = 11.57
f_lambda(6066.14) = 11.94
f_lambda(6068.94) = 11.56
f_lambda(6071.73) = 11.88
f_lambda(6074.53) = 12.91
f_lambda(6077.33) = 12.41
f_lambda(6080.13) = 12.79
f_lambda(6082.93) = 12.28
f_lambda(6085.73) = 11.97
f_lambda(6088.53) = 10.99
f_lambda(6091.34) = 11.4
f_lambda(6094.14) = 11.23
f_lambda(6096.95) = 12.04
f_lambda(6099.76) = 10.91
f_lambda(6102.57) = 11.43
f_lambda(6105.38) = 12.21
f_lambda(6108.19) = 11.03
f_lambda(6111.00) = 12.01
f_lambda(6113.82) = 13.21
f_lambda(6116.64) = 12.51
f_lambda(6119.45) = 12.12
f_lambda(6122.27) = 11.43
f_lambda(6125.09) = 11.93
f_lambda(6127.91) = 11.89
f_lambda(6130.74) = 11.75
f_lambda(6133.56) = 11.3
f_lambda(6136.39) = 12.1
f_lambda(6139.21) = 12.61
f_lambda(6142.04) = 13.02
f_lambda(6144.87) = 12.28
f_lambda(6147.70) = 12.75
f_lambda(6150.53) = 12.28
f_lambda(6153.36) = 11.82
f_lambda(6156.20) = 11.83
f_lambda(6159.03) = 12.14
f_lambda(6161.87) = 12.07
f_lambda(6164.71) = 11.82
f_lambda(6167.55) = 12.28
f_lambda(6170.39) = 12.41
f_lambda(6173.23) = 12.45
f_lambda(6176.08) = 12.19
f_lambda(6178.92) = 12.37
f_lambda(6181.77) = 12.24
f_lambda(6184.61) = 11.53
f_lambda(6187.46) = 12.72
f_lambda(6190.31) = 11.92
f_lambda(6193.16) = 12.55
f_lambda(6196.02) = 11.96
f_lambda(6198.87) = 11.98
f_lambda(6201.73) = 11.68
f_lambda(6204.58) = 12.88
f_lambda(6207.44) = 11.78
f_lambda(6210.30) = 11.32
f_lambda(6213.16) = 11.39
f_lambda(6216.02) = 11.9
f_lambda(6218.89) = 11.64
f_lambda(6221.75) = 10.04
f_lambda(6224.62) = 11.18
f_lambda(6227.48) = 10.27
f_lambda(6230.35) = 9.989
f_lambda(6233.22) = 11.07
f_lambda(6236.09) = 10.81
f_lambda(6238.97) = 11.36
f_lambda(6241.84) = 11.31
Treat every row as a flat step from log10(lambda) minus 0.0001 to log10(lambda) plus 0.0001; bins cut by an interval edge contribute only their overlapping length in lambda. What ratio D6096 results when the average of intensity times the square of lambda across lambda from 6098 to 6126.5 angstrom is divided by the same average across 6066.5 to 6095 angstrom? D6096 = 1.00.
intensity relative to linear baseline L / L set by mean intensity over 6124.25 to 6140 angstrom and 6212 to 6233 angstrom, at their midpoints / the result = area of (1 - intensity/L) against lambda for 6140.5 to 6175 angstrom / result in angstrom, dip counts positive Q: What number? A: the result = -1.9 angstrom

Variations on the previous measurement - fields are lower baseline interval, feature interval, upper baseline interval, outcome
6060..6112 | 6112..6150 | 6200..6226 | -1.7 angstrom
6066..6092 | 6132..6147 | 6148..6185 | -0.2 angstrom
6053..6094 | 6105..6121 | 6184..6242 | -0.6 angstrom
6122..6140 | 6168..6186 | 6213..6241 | -1.2 angstrom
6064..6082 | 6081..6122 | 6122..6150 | 1.2 angstrom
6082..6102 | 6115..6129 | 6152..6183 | -0.3 angstrom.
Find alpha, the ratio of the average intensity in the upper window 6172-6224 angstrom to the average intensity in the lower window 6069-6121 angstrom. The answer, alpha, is 1.00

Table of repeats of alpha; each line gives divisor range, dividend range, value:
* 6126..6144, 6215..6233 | 0.89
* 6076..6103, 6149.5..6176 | 1.03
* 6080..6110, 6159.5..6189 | 1.05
